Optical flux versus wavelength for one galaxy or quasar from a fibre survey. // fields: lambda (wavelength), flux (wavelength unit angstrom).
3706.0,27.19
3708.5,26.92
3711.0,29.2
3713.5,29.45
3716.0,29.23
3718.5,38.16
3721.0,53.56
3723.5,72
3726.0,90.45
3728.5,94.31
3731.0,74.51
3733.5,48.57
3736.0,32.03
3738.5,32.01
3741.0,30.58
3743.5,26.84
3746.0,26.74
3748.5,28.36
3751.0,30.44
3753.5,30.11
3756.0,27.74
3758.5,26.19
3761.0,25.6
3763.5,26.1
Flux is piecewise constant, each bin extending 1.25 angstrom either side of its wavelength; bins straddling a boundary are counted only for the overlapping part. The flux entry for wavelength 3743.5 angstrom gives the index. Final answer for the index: 26.84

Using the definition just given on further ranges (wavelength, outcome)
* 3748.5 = 28.36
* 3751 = 30.44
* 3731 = 74.51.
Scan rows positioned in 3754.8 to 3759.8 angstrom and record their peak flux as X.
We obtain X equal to 27.74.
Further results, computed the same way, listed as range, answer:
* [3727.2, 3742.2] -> 94.31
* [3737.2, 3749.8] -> 32.01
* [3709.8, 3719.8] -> 38.16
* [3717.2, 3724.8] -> 72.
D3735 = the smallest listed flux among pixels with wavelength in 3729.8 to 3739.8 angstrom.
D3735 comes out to 32.01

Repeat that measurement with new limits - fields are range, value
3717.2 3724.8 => 38.16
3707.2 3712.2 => 26.92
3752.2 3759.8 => 26.19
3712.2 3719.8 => 29.23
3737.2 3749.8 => 26.74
